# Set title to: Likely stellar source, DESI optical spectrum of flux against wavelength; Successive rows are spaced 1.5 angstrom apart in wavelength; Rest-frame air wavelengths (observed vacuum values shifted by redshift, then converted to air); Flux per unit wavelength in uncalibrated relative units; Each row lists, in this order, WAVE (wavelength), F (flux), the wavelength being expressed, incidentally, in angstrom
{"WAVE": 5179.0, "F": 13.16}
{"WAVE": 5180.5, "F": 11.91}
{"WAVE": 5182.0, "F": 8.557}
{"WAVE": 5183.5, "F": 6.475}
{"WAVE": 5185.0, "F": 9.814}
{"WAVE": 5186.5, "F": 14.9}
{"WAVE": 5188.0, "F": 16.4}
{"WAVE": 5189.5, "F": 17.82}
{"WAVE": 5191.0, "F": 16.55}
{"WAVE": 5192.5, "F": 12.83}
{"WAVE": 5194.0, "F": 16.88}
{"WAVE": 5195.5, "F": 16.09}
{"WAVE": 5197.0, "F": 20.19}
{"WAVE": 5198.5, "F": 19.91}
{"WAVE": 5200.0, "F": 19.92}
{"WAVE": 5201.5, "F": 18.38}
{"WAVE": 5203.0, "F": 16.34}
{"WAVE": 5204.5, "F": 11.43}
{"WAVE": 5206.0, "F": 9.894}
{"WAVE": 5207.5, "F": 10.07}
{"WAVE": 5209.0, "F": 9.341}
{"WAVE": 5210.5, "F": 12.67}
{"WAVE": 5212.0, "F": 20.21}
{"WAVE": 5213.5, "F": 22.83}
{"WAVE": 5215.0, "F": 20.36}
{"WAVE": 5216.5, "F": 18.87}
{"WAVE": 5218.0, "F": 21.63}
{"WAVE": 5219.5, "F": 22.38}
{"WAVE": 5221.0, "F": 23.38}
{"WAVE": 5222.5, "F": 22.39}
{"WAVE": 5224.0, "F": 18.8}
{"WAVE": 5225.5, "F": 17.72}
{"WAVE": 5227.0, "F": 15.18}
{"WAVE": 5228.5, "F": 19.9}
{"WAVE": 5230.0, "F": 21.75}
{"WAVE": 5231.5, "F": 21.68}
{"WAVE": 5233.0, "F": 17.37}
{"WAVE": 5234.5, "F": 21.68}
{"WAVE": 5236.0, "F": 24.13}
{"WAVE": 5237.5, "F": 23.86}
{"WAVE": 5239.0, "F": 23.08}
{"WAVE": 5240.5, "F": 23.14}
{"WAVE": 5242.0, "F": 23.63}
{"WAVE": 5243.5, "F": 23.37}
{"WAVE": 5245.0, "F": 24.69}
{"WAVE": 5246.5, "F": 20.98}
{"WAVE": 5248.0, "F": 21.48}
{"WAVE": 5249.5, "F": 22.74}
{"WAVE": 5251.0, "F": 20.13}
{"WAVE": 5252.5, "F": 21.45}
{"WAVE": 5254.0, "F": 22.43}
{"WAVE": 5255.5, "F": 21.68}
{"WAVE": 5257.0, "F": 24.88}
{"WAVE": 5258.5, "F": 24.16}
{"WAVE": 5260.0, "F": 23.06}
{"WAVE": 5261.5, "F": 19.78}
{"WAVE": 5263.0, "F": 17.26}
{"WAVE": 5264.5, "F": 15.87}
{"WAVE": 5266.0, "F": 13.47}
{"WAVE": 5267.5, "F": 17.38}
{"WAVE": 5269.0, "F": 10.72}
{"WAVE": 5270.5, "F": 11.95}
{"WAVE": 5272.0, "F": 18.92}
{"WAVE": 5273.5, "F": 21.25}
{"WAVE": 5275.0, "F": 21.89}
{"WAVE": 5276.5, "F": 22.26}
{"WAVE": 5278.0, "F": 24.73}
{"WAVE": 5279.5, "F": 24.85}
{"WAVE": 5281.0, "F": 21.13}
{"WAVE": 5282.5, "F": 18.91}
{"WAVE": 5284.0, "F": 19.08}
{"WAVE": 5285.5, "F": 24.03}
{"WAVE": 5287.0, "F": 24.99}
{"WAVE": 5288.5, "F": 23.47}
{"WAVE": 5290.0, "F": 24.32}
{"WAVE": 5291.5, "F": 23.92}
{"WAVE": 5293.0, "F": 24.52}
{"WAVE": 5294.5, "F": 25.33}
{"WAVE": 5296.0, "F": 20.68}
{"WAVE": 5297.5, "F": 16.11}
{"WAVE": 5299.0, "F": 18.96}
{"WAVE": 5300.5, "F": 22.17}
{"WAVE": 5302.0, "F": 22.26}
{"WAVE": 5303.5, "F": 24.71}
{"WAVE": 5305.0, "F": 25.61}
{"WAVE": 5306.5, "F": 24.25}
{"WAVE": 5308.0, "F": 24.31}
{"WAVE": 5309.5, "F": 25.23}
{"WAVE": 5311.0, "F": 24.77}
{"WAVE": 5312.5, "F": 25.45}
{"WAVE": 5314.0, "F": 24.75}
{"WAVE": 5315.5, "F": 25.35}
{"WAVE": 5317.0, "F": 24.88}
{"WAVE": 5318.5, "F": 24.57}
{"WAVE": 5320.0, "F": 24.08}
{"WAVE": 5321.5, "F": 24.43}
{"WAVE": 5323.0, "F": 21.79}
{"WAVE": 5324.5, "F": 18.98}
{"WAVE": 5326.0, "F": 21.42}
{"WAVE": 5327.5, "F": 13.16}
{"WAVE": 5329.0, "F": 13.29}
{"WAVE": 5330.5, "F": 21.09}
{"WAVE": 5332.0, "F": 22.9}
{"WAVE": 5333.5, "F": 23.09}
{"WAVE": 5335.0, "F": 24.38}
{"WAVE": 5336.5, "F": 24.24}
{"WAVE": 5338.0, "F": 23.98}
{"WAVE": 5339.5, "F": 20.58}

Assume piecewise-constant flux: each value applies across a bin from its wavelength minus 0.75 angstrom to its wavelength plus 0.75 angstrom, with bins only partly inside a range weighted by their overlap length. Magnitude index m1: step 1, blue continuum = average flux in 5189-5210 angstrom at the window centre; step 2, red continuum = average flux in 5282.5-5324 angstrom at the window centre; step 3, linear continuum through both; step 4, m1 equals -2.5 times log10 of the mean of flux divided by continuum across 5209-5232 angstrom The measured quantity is -0.16 mag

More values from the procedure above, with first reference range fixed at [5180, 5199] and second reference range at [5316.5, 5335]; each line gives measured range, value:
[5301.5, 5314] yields -0.21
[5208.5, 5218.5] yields -0.16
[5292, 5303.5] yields -0.10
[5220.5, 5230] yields -0.21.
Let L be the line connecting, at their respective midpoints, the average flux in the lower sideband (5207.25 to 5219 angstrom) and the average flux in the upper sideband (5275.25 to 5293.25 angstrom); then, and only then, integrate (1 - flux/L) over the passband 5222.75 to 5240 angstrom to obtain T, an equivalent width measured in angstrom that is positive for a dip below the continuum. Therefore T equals -1.56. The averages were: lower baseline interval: 17.4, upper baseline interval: 22.9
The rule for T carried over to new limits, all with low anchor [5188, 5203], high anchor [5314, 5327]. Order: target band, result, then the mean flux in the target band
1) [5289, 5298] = -0.3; 22.7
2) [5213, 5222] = -1.5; 21.6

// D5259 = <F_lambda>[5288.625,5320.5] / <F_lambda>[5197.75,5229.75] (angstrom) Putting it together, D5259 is 1.33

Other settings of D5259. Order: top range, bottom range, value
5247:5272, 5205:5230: 1.08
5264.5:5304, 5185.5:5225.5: 1.20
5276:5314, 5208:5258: 1.11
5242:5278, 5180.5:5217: 1.33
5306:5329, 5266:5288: 1.14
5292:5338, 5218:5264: 1.05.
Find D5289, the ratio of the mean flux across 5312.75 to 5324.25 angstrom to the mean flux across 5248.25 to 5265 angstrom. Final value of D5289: 1.1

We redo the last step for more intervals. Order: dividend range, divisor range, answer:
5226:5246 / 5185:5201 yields 1.29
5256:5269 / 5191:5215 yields 1.19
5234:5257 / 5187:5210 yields 1.47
